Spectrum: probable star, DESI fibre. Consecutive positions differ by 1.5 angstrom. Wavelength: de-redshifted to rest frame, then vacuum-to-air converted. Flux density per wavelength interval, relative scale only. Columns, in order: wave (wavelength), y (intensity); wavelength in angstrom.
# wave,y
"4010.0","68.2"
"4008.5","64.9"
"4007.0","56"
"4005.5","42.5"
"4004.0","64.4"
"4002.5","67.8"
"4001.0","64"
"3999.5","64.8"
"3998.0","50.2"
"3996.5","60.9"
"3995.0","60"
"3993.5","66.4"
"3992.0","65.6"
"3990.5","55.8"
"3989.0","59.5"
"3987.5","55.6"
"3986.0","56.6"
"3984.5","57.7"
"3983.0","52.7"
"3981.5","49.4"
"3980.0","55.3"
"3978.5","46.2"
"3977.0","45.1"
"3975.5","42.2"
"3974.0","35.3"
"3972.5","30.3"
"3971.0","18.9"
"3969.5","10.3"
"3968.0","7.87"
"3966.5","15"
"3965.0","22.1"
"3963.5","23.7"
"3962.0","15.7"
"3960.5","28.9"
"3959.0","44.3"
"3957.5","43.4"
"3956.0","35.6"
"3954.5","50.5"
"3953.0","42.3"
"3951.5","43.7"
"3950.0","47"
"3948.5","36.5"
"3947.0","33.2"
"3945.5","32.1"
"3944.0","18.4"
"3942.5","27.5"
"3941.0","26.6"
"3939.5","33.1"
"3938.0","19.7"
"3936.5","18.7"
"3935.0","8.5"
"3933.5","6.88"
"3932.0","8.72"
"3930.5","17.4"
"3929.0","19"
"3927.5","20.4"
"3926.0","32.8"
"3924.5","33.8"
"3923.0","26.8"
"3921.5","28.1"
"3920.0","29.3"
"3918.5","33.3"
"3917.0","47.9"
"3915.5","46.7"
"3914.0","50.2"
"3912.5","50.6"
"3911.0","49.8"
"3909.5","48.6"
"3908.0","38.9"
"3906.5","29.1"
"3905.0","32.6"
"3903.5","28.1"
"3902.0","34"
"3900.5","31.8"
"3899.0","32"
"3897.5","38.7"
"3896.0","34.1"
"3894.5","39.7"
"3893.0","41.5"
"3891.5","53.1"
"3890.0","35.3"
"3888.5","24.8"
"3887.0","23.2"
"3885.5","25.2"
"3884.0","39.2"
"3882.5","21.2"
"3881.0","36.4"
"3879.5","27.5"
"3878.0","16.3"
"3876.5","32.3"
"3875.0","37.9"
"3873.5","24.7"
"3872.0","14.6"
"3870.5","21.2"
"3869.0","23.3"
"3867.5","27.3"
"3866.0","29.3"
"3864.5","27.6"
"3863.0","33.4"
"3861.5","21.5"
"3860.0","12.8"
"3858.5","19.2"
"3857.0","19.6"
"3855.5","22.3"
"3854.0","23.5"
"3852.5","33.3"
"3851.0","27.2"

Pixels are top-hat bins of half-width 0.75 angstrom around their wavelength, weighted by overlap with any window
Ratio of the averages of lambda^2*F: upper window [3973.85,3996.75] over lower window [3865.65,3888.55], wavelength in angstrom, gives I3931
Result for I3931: 2.2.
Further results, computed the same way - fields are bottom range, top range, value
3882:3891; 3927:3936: 0.47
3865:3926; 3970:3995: 1.55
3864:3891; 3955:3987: 1.36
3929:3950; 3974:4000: 2.45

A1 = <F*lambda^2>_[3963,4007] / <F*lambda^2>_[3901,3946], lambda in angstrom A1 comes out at 1.62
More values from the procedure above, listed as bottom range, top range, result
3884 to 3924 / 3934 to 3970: 0.80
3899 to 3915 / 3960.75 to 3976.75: 0.61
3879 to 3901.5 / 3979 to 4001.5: 1.82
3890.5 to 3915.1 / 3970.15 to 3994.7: 1.30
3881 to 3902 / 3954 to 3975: 0.83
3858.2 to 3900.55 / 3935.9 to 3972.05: 1.03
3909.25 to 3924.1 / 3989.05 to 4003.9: 1.58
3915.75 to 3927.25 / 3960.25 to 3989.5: 1.13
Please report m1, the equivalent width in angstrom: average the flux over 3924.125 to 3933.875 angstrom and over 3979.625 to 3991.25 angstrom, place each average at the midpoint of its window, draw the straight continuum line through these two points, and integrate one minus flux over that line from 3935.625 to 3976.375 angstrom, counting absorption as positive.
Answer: 6.36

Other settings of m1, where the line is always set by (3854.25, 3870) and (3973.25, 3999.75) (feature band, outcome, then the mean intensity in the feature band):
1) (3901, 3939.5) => 6.77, 30.5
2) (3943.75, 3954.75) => 1.68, 38.3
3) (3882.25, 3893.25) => -1.12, 33.1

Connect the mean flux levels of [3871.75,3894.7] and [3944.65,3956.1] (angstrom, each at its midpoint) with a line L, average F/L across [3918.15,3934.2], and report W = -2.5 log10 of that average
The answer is 0.50 mag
